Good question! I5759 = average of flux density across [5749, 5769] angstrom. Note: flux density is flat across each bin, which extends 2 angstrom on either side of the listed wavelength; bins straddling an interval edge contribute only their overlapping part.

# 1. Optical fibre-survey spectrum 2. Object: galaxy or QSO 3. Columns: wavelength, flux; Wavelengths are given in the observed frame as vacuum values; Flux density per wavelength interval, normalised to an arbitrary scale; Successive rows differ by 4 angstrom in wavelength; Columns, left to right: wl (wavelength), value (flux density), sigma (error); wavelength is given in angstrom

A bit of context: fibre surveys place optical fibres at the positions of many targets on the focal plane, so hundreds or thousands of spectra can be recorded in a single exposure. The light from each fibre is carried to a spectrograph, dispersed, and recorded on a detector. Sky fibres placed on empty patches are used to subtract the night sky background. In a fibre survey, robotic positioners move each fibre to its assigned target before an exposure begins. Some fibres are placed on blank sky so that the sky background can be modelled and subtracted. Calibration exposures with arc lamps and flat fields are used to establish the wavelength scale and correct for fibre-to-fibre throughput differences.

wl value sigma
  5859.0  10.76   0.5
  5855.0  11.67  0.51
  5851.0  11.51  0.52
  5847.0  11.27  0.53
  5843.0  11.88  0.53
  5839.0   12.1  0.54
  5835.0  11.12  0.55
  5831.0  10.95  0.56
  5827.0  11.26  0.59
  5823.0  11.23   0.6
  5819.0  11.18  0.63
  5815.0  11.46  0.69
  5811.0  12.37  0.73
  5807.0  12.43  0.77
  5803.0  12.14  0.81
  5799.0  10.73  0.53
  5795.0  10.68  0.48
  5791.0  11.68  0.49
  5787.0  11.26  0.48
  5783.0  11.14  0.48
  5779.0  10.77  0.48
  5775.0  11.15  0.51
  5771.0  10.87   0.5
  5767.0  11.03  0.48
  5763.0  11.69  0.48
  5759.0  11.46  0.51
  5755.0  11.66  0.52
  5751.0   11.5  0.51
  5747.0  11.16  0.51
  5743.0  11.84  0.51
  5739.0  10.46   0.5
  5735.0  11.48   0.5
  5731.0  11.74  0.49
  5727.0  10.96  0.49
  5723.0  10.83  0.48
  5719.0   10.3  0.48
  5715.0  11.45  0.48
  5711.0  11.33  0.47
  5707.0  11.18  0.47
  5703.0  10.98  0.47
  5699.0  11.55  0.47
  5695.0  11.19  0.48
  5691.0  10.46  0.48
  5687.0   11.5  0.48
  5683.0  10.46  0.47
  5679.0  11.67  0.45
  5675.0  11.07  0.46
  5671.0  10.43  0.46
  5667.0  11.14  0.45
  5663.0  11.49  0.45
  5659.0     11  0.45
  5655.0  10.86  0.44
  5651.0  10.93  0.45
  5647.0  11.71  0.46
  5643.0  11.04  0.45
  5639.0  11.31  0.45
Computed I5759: 11.5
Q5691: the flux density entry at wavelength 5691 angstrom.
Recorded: 10.46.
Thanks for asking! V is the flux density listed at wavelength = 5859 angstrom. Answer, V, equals 10.76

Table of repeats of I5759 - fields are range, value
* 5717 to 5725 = 10.6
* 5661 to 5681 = 11.2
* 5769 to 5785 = 11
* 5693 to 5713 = 11.2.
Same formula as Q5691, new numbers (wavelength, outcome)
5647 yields 11.71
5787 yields 11.26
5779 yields 10.77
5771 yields 10.87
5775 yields 11.15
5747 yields 11.16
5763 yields 11.69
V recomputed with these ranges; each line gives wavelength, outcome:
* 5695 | 11.19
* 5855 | 11.67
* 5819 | 11.18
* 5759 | 11.46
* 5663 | 11.49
